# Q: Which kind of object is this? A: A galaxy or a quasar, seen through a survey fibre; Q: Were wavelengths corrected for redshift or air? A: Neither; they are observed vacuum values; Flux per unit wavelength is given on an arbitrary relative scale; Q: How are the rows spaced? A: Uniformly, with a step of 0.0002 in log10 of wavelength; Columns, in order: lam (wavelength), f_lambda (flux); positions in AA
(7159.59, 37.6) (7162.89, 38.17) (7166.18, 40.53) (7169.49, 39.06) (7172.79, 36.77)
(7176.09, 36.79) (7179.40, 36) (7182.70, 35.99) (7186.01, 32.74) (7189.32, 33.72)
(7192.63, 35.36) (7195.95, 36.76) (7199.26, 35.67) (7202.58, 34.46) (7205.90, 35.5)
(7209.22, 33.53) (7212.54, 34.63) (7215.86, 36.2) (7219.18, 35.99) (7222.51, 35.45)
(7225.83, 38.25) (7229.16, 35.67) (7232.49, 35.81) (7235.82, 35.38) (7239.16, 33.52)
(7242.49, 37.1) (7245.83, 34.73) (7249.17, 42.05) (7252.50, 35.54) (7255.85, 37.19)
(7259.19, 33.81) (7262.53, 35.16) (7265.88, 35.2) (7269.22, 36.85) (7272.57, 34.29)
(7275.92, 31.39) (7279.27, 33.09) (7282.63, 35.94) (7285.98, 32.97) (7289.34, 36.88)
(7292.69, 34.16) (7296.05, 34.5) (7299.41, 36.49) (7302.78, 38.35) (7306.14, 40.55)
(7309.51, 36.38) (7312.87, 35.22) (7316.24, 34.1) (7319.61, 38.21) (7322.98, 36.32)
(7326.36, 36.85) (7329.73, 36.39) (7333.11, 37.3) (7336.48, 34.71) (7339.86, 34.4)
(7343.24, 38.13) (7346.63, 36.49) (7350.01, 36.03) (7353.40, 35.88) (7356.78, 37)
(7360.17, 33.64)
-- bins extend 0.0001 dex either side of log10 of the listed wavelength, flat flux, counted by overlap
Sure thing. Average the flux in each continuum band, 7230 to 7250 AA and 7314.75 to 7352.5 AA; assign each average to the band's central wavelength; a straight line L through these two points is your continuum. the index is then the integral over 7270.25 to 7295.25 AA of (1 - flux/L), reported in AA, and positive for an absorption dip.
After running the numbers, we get 1.4 AA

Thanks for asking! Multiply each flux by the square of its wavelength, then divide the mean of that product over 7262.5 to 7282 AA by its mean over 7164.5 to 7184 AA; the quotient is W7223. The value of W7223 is 0.9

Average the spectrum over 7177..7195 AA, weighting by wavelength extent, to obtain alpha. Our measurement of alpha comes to 34.9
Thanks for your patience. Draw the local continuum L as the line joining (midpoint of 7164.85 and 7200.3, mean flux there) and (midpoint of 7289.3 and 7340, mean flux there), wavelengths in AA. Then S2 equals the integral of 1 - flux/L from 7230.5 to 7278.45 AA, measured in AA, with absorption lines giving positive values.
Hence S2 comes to 1.04 AA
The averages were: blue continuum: 36.3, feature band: 35.5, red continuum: 36.3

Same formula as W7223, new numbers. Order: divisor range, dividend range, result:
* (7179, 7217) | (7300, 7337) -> 1.09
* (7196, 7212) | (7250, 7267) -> 1.04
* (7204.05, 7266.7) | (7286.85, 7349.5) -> 1.04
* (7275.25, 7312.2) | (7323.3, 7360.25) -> 1.03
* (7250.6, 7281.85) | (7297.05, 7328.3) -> 1.07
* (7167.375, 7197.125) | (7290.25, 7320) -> 1.05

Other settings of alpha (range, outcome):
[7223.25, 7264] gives 36.2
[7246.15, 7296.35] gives 35.3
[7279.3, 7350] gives 36.1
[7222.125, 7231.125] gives 36.6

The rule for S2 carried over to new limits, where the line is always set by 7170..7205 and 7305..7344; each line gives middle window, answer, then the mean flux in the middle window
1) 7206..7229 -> 0.05 AA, 35.7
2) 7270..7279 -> 0.71 AA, 33.3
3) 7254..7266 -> 0.22 AA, 35.3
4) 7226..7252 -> -0.37 AA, 36.4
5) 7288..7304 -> 0.12 AA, 36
